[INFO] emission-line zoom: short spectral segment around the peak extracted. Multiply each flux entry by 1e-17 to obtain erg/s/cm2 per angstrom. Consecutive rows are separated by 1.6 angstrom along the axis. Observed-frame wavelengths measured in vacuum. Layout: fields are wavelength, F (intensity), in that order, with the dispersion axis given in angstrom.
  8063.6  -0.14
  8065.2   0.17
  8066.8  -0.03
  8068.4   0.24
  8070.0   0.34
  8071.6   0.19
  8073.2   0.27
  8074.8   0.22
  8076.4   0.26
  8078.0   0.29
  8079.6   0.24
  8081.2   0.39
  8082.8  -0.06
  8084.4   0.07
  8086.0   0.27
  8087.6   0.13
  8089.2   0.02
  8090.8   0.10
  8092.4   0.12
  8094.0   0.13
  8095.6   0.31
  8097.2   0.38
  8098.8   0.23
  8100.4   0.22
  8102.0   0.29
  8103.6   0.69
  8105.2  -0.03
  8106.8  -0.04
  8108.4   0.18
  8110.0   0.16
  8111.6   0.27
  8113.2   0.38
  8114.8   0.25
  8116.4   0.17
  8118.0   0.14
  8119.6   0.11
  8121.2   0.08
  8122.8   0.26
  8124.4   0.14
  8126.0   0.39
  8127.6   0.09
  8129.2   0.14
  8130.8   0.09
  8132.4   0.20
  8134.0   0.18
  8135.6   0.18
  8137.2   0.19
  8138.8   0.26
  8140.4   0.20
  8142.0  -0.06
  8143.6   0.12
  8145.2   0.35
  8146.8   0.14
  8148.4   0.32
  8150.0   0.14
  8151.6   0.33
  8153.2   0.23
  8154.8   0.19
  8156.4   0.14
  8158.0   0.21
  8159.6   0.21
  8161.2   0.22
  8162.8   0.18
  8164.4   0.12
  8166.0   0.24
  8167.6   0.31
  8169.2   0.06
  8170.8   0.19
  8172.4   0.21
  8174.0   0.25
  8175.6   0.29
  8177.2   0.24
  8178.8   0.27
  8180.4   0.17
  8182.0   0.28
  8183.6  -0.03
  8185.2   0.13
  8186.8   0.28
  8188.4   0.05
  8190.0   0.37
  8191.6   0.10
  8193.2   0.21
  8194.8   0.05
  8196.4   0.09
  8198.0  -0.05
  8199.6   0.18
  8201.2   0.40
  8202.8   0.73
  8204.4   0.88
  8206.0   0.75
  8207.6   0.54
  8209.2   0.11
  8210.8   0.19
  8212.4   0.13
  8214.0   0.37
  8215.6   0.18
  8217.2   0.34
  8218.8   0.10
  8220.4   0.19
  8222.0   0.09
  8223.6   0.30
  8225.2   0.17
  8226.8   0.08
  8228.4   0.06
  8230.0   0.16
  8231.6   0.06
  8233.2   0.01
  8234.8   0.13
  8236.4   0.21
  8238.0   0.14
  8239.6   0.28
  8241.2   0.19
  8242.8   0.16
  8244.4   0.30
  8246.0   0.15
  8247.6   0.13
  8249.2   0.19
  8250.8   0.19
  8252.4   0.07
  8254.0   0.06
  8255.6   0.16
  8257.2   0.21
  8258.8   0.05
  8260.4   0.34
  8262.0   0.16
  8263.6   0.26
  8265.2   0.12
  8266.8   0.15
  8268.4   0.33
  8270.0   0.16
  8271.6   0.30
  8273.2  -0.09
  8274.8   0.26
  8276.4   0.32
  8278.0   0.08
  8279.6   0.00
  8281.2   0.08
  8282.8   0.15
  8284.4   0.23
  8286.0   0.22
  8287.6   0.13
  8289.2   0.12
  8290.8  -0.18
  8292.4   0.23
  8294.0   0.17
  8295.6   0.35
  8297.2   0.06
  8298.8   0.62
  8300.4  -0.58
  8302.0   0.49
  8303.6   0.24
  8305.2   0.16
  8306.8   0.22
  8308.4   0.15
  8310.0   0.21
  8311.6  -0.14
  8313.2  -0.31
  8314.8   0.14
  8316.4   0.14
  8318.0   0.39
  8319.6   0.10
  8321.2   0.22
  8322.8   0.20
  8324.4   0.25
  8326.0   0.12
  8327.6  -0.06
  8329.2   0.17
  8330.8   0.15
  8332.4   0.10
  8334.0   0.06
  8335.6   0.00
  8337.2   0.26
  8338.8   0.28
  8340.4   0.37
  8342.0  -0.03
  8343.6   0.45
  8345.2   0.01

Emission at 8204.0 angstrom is H-gamma 4340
